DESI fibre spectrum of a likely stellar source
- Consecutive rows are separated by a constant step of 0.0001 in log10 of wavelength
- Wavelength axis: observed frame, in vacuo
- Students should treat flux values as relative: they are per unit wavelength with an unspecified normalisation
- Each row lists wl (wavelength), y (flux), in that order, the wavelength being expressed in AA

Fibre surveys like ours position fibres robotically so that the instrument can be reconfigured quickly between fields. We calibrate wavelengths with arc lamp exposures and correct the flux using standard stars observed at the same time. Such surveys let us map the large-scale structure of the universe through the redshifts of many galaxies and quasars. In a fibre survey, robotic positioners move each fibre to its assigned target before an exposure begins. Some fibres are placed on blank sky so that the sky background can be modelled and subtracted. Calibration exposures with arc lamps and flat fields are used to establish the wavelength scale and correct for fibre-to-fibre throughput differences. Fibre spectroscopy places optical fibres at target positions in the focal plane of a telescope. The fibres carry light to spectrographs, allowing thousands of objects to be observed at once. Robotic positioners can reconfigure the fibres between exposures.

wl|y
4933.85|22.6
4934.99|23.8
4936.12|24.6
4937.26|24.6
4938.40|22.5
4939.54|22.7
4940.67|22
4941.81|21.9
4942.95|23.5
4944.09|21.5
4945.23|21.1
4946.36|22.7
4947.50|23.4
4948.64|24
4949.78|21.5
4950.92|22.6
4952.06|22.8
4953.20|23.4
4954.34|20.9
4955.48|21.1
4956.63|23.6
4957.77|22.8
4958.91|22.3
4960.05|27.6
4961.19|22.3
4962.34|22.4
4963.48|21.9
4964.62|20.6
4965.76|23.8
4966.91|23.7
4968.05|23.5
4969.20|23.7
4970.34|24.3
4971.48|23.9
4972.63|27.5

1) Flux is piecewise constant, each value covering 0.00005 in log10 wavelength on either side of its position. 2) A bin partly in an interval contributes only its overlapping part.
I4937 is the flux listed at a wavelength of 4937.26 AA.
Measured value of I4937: 24.6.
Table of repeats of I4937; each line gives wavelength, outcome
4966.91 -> 23.7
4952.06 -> 22.8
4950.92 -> 22.6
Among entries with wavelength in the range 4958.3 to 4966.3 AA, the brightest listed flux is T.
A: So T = 27.6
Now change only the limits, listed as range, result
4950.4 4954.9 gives 23.4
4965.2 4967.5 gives 23.8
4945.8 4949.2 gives 24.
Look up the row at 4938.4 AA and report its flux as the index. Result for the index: 22.5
